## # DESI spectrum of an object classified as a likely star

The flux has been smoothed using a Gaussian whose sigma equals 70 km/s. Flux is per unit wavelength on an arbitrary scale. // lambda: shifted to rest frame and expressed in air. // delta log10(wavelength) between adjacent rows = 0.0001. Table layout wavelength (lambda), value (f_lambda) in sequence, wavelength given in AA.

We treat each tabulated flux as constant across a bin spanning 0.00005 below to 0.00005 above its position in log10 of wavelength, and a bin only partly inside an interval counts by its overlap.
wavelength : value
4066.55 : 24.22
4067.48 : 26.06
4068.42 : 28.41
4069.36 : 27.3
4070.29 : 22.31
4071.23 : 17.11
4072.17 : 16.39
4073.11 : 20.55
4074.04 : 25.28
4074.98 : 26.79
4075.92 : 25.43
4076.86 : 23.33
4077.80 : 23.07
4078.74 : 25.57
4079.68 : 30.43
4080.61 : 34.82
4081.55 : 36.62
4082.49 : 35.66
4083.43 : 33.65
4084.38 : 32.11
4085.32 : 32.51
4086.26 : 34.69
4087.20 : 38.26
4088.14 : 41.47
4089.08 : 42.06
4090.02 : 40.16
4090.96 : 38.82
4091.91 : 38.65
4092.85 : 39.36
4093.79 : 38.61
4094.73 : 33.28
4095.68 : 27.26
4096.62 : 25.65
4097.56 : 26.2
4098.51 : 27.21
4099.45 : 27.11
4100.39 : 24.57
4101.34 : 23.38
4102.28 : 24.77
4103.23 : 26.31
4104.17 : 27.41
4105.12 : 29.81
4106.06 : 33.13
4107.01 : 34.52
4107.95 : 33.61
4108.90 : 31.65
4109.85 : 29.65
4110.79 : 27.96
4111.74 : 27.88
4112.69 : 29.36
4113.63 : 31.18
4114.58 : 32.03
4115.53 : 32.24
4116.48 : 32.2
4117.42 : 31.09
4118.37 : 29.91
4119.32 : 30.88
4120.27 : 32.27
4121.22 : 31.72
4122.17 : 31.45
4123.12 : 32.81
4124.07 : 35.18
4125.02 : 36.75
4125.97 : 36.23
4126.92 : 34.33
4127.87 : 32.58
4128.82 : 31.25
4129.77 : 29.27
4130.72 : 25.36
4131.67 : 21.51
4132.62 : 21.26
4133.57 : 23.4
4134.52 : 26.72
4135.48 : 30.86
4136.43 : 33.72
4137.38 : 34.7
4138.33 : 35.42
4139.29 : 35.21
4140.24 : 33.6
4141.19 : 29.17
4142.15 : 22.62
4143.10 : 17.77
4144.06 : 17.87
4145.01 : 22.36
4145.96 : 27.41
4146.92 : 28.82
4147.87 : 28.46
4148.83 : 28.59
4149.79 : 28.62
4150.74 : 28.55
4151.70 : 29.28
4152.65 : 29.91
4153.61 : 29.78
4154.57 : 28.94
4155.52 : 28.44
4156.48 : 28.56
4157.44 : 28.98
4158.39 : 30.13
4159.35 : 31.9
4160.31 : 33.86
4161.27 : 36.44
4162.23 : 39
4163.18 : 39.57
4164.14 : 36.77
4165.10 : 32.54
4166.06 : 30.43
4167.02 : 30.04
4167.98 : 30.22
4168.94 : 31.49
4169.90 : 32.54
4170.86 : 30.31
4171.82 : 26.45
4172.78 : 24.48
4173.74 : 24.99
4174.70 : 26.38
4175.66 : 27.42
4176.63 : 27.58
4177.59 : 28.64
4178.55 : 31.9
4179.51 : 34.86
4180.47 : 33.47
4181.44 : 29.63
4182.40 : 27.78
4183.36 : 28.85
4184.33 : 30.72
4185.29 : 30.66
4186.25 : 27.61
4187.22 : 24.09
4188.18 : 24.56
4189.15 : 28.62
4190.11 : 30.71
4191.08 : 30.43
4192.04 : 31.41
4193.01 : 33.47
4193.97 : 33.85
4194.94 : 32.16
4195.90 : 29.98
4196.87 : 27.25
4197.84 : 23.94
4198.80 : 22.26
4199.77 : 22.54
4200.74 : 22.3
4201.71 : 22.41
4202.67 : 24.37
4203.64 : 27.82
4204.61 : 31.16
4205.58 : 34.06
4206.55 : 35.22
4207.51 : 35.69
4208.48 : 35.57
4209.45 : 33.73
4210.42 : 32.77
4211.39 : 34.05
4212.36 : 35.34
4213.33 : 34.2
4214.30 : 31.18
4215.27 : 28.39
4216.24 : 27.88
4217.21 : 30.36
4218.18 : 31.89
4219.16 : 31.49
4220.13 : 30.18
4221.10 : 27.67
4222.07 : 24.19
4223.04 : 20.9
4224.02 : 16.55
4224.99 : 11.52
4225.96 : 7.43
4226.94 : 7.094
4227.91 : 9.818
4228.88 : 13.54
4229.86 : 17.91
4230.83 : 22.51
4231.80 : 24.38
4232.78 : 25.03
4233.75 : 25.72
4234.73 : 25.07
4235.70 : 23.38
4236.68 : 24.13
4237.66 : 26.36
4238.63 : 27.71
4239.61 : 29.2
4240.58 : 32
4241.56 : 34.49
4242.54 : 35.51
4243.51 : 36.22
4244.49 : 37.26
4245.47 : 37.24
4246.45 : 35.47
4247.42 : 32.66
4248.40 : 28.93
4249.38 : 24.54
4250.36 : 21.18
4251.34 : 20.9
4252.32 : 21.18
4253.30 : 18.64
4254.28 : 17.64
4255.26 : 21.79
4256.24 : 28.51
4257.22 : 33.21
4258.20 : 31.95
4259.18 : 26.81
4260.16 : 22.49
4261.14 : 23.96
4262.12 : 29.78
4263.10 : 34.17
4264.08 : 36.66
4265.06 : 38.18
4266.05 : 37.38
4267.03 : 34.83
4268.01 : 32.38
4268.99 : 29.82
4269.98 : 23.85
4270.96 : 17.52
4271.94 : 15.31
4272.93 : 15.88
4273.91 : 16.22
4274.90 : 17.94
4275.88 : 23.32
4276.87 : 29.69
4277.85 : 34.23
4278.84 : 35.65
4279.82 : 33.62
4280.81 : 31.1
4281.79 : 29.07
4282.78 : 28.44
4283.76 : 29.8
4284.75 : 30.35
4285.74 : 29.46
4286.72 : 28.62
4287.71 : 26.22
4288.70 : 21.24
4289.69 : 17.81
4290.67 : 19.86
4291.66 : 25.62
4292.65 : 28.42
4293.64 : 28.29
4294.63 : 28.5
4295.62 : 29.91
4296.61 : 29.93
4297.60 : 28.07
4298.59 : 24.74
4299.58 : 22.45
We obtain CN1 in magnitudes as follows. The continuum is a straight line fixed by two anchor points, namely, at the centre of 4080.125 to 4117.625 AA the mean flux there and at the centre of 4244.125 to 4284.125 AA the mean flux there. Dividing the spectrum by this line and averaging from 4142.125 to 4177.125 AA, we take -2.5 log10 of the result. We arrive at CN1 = 0.05 mag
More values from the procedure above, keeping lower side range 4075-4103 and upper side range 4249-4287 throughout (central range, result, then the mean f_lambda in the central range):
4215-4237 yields 0.27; 22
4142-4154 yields 0.15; 26.2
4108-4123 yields 0.01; 30.9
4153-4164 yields -0.09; 32.4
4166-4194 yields 0.00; 29.4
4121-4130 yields -0.08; 33.3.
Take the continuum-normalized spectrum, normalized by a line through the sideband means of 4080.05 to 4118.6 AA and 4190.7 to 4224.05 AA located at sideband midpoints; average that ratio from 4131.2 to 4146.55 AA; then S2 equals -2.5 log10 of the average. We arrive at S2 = 0.15 mag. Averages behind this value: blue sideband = 32.1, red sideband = 29.5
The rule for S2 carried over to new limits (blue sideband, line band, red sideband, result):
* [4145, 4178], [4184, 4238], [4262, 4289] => 0.11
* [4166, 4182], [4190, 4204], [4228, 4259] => 0.04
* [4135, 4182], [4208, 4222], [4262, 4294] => -0.10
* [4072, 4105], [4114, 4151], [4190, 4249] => 0.00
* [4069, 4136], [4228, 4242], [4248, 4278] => 0.09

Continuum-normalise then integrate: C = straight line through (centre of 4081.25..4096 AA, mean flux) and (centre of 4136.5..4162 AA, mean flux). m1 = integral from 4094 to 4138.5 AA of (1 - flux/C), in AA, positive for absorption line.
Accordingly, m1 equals 4.2 AA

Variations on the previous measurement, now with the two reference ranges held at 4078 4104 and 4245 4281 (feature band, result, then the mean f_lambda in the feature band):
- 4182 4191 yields 0.41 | 28.3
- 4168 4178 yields 0.63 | 28.1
